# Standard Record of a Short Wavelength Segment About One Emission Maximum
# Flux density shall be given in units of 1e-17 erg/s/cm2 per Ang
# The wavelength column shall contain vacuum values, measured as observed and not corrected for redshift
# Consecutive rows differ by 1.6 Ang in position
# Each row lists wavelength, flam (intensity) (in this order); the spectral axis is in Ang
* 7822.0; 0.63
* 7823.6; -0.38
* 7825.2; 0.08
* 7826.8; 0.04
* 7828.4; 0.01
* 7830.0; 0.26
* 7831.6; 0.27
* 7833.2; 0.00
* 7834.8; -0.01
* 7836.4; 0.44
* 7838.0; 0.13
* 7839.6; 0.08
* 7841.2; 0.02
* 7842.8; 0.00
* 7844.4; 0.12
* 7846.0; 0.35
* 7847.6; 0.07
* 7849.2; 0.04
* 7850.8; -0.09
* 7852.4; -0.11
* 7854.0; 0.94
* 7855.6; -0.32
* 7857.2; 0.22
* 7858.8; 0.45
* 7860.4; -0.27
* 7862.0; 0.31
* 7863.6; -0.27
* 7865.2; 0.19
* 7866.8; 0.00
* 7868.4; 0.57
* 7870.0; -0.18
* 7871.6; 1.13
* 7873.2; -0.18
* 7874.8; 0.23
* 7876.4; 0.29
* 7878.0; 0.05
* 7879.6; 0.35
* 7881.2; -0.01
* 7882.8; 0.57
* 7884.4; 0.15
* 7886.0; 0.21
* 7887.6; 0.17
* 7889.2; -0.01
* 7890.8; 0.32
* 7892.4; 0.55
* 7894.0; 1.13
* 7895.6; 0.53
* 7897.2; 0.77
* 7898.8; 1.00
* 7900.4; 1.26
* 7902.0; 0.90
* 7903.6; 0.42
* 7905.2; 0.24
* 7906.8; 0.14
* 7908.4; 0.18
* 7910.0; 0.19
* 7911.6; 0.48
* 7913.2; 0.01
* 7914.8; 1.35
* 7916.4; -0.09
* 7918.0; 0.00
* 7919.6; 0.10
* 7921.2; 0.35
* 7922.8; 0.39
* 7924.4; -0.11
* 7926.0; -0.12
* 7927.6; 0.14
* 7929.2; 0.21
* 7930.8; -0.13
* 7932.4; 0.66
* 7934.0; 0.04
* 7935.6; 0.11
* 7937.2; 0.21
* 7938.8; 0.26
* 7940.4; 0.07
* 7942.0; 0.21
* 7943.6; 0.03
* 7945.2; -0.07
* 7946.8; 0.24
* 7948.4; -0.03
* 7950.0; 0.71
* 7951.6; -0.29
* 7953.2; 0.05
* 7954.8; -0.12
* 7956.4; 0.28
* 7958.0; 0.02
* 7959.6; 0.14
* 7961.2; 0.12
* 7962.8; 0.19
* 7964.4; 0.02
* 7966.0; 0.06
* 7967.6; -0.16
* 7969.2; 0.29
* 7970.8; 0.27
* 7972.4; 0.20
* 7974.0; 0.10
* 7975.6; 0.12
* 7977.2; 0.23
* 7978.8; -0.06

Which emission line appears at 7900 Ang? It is [O II]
